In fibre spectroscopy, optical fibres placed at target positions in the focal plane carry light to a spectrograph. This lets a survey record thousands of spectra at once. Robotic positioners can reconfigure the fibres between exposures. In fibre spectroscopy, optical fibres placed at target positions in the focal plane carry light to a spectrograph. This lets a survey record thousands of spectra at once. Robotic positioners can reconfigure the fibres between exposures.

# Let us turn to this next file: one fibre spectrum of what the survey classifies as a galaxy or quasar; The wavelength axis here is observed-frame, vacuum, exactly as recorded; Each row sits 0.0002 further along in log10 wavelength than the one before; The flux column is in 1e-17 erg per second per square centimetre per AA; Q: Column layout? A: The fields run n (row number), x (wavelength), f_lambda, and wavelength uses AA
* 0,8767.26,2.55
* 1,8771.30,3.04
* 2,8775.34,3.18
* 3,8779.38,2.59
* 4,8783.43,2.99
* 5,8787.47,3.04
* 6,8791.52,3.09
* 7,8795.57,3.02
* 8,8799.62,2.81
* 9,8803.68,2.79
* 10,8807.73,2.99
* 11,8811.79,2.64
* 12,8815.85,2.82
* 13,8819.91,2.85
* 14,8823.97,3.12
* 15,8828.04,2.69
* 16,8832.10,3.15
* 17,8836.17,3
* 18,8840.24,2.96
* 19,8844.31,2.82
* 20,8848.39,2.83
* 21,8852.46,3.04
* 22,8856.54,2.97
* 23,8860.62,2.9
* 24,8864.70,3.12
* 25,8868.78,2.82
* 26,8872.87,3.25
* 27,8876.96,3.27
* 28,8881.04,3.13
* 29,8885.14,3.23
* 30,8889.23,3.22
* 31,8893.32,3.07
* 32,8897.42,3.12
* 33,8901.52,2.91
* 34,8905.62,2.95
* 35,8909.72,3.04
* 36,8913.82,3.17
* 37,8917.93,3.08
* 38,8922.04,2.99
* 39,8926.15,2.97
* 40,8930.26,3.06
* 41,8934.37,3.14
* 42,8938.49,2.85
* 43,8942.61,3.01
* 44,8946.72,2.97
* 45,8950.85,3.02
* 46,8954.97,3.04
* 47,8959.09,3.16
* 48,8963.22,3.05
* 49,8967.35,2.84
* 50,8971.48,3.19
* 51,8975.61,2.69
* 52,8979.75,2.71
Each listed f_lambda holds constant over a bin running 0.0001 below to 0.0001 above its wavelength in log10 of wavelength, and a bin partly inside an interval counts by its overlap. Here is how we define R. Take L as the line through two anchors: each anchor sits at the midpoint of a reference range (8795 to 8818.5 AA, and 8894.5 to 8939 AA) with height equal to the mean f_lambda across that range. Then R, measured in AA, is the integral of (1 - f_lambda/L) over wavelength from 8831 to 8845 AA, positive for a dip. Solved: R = -0.5 AA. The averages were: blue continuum 2.83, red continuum 3.03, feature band 2.99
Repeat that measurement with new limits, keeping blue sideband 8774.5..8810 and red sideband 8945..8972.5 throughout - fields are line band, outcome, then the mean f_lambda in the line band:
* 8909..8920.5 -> -0.4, 3.1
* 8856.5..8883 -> -0.8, 3.07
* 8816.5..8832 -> 0.2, 2.91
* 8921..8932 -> 0.0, 3.01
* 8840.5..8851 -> 0.4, 2.86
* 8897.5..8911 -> 0.1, 2.99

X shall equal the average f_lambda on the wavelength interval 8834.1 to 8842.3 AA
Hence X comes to 2.98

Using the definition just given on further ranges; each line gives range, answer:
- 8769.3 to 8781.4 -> 2.94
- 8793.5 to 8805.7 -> 2.87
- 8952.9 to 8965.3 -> 3.08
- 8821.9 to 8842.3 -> 2.98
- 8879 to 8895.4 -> 3.16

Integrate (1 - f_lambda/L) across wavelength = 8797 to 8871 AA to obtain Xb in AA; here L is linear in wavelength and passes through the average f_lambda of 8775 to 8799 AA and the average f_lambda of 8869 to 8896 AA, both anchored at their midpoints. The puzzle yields 3.7 AA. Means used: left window 2.96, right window 3.17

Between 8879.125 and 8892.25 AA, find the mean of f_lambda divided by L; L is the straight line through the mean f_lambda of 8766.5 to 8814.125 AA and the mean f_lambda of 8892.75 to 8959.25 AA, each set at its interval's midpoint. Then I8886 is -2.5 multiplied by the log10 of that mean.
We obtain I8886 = -0.07 mag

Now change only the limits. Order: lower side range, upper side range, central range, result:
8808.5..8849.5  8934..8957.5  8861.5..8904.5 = -0.06 mag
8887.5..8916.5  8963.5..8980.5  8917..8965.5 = -0.02 mag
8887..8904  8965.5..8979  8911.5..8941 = -0.01 mag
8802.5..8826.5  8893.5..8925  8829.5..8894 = -0.03 mag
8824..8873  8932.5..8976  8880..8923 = -0.04 mag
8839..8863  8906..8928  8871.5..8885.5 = -0.09 mag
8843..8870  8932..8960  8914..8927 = -0.01 mag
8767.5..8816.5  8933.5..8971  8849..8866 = -0.01 mag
